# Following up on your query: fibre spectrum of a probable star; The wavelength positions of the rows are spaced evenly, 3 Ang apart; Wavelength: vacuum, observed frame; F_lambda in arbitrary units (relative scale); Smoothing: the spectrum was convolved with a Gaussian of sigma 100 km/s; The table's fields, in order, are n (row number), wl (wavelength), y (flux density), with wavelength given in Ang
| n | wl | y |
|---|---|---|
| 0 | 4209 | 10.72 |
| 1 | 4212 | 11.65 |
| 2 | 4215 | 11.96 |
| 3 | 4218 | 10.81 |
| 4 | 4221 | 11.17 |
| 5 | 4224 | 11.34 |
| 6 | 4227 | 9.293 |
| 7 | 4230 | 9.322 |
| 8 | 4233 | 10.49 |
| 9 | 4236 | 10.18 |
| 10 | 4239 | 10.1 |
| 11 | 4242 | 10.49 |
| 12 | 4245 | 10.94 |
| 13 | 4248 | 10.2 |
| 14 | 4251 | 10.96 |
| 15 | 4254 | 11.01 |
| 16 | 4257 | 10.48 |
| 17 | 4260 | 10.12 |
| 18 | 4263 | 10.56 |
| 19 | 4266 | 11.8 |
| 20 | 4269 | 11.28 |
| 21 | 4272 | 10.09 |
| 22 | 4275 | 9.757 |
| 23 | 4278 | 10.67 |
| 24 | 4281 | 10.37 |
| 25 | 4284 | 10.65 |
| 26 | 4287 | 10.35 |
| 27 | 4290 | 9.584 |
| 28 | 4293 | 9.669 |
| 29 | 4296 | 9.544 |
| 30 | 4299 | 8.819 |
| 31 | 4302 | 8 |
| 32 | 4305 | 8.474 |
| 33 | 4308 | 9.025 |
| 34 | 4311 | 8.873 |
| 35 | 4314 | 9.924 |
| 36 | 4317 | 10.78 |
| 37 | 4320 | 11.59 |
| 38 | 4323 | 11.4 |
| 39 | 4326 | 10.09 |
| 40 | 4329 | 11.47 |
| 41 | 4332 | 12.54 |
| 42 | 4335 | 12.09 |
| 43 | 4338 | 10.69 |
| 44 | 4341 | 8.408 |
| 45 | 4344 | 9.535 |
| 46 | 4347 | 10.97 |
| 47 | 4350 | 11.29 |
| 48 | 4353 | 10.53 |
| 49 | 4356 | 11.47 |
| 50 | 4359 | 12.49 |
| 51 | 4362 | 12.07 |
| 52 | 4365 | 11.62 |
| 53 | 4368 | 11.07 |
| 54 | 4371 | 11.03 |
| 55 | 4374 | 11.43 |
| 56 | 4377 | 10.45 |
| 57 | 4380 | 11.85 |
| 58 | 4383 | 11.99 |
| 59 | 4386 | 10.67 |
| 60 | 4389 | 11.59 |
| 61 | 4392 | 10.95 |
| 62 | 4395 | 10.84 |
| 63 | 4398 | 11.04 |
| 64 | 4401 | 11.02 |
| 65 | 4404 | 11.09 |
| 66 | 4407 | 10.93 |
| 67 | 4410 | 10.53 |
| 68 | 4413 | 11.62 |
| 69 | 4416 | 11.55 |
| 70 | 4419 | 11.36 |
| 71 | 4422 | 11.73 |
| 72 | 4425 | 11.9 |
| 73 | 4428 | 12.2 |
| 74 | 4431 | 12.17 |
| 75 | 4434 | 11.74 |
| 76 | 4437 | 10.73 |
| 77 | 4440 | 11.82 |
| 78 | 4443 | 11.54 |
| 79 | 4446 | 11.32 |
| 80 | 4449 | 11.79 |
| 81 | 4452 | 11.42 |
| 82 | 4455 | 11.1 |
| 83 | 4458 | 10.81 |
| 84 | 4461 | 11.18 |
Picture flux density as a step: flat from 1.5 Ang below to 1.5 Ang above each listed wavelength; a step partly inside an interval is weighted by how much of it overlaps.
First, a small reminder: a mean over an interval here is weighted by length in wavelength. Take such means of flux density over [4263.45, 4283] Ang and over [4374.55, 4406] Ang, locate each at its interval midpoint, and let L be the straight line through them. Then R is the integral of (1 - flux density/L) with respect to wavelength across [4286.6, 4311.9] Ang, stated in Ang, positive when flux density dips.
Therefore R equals 3.9 Ang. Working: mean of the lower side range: 10.7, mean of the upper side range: 11.2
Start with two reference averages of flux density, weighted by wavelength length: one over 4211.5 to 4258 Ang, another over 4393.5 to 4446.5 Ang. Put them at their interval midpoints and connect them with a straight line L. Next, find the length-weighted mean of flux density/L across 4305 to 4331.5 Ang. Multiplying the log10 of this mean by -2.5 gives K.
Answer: 0.06 mag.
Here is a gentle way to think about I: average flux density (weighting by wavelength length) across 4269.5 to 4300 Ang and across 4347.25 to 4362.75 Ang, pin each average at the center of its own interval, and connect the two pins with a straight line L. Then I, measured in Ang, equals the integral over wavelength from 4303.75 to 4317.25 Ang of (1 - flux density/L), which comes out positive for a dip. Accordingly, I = 1.6 Ang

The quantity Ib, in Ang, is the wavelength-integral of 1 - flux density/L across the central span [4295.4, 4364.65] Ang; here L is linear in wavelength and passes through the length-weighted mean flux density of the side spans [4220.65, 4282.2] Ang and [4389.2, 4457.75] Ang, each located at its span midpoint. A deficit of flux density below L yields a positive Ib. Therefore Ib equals 2.76 Ang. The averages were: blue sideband 10.5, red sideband 11.4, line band 10.5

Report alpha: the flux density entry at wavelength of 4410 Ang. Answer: 10.53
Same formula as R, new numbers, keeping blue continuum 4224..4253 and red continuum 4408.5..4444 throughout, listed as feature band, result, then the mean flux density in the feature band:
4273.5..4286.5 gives 0.26 Ang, 10.4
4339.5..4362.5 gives 0.57 Ang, 10.8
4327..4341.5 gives -0.32 Ang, 11.2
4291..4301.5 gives 1.43 Ang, 9.23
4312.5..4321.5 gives 0.05 Ang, 10.8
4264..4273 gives -0.50 Ang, 11.1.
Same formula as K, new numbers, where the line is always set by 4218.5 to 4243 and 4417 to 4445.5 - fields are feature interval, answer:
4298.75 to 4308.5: 0.260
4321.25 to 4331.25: -0.015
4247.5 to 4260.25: -0.016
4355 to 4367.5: -0.063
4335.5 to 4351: 0.083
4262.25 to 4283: -0.005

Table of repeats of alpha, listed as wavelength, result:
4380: 11.85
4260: 10.12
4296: 9.544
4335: 12.09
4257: 10.48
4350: 11.29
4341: 8.408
